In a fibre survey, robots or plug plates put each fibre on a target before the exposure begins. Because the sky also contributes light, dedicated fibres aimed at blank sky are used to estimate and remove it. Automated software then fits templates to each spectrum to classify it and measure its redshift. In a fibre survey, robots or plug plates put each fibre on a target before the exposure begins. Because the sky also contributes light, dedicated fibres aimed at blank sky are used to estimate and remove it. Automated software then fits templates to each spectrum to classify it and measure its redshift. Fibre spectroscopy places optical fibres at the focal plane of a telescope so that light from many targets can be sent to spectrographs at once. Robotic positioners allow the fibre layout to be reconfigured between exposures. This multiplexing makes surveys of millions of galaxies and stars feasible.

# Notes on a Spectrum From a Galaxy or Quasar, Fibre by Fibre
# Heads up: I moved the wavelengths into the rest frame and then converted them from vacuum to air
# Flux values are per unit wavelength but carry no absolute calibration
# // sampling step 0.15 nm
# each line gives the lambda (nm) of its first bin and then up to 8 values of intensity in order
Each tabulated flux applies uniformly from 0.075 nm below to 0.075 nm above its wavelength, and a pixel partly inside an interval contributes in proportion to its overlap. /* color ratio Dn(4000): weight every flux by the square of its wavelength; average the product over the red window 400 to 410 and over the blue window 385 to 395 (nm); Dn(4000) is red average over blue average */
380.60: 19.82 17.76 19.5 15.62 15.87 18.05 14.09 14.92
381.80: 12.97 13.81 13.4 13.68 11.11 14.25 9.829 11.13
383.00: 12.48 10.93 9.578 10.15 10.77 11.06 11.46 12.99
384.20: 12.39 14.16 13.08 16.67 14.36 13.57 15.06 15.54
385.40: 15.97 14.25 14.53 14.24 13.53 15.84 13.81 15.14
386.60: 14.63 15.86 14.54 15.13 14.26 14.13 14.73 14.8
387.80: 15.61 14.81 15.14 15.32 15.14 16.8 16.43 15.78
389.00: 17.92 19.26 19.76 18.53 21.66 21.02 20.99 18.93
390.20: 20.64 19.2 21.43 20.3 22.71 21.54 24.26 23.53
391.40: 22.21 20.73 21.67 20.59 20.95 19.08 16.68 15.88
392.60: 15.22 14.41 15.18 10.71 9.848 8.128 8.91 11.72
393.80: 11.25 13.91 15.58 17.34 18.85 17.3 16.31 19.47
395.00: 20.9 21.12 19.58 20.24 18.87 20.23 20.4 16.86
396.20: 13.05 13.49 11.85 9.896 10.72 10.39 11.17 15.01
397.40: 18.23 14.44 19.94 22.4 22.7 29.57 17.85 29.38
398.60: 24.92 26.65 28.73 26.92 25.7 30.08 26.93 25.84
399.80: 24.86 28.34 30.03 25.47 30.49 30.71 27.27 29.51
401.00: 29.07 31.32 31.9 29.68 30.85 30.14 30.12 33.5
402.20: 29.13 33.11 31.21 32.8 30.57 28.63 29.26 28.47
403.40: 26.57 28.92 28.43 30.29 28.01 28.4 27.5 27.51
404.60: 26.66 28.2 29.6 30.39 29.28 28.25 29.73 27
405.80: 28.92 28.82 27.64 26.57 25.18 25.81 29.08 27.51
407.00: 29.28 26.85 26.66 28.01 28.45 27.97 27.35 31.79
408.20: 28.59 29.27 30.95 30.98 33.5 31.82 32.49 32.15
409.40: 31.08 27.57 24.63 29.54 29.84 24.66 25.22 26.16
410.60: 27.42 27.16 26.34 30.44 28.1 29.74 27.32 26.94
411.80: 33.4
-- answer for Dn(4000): 1.9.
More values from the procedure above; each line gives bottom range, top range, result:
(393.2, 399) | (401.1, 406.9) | 1.73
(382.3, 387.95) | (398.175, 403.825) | 2.30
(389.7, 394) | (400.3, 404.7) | 1.77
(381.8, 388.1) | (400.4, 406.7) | 2.35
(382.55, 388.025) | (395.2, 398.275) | 1.32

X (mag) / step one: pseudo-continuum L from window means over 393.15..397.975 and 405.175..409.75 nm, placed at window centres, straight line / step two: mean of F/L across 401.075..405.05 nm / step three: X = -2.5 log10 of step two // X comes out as -0.24 mag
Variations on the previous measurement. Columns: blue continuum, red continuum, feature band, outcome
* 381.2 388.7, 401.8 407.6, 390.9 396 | 0.16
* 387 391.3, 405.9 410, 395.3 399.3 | 0.19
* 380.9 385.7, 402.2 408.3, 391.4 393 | 0.08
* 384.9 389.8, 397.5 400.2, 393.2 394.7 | 0.49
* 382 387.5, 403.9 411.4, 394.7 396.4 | 0.11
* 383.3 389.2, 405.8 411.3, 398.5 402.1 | -0.22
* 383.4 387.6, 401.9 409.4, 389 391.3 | -0.19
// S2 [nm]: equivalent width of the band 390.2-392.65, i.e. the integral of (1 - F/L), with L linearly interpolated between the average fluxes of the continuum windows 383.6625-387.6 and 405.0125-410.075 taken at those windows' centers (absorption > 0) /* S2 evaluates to -0.32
